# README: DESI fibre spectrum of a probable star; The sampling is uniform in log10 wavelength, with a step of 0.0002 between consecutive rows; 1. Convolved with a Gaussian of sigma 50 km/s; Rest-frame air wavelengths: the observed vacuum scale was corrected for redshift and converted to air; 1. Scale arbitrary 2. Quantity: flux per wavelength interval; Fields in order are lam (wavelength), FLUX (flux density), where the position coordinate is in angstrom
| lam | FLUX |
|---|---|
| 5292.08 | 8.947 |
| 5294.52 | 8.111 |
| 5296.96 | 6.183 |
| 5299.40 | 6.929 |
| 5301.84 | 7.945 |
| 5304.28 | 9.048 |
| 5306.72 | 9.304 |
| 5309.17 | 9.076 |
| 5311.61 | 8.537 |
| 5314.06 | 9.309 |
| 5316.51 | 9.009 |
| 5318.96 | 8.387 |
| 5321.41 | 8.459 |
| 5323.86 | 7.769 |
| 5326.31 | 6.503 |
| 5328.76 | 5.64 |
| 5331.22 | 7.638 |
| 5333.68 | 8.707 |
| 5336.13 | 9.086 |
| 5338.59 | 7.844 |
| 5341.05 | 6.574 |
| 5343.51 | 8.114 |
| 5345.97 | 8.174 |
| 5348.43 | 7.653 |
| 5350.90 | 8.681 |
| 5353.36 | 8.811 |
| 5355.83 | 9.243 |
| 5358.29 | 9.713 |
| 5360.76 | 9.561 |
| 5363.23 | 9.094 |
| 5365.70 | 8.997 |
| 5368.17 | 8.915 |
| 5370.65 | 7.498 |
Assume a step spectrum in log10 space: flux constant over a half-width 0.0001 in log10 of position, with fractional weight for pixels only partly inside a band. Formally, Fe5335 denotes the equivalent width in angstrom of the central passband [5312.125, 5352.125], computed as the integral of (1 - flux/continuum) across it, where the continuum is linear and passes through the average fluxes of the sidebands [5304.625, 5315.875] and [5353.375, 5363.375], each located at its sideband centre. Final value 5.3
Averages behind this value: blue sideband 9.05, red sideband 9.36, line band 7.98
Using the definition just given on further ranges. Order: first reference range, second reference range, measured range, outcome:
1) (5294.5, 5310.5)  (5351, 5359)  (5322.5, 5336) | 1.9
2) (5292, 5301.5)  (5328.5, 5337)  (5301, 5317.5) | -2.8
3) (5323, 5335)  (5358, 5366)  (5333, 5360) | -0.3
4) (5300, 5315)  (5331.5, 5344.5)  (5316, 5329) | 1.1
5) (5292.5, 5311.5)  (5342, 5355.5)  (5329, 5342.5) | 0.8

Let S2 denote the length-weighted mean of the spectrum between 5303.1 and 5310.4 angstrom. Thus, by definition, 9.15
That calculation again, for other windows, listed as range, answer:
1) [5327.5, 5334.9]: 7.32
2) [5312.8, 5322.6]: 8.79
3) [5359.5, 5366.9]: 9.22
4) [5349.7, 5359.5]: 9.12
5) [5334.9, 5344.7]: 7.91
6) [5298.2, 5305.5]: 7.98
